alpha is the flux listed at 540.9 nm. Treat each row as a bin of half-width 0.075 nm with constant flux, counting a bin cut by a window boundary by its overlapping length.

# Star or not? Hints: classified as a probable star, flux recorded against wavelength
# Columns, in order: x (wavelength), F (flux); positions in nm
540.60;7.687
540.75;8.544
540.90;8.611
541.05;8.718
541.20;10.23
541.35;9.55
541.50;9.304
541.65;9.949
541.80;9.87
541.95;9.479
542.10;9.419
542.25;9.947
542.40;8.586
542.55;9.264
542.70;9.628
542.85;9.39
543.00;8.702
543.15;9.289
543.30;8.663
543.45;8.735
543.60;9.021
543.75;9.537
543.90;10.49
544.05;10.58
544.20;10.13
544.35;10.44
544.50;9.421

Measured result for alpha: 8.611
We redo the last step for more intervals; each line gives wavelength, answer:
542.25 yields 9.947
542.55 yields 9.264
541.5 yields 9.304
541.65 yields 9.949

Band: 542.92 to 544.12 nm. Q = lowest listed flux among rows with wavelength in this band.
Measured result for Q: 8.663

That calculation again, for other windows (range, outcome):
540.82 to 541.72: 8.611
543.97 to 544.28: 10.13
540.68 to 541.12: 8.544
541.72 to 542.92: 8.586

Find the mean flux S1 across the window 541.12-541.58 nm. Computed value 9.69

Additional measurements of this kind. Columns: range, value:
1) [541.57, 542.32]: 9.73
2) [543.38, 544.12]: 9.67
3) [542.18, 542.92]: 9.36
